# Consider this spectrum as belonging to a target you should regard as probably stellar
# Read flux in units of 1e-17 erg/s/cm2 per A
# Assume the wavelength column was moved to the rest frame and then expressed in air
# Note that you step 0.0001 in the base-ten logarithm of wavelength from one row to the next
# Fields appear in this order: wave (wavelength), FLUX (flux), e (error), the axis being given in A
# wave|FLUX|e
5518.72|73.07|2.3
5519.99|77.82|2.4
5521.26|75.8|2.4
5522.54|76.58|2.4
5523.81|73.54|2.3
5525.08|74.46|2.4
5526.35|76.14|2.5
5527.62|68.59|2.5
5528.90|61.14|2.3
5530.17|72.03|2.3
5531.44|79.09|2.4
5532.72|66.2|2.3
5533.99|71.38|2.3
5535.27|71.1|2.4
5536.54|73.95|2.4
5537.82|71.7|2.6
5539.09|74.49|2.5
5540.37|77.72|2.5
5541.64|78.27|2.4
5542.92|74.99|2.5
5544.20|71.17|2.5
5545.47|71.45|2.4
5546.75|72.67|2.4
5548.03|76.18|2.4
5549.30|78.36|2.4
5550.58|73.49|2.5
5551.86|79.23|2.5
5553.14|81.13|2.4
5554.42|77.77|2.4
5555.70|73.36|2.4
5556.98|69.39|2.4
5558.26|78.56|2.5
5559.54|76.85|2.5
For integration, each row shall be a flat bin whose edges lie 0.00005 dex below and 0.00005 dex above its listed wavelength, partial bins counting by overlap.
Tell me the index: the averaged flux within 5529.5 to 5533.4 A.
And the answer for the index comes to 72.4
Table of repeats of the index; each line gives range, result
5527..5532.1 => 70.1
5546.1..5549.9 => 75.7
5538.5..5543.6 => 76.3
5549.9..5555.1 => 77.8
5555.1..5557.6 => 71.3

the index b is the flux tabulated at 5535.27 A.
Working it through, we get 71.1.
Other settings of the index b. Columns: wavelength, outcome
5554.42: 77.77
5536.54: 73.95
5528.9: 61.14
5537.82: 71.7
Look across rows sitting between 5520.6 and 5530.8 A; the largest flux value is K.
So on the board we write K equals 76.58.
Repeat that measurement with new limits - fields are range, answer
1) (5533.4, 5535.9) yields 71.38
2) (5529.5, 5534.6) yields 79.09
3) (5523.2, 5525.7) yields 74.46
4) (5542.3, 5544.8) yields 74.99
